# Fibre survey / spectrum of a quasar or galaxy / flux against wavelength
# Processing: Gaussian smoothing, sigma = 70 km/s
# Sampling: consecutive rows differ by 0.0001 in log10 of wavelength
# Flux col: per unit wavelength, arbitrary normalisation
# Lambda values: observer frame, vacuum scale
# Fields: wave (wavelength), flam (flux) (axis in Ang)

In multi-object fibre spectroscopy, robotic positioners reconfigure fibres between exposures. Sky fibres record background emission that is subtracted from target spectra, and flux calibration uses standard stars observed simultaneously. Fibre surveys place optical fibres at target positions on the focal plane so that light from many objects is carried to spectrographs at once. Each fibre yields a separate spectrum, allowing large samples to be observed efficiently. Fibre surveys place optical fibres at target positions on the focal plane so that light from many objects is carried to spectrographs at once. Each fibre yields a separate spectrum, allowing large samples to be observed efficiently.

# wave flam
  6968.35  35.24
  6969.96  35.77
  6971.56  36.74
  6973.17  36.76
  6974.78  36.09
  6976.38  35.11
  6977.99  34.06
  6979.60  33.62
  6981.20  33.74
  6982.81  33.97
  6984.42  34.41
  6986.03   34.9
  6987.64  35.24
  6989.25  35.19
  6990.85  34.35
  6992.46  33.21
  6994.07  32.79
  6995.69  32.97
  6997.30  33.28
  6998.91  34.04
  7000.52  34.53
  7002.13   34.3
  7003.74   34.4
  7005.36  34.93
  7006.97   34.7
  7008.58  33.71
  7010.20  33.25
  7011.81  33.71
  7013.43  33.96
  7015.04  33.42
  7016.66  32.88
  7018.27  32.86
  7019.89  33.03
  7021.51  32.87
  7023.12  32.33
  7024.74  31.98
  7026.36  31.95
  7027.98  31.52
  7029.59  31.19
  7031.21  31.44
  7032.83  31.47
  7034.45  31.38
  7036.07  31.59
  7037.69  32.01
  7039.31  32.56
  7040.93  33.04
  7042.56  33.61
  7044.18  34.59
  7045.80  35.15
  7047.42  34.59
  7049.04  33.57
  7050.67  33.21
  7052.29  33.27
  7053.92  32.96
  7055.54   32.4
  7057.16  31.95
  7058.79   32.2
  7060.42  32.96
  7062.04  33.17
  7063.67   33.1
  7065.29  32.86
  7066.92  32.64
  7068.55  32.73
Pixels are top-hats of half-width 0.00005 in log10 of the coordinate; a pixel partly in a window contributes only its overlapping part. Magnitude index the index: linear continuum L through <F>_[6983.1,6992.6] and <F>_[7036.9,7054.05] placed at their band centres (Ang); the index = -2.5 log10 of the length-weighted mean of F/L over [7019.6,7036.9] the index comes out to 0.07 mag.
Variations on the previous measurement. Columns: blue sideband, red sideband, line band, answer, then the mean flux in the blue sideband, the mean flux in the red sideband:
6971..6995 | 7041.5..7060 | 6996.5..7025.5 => 0.02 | 34.6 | 33.4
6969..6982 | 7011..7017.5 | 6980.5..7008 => 0.01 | 35.2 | 33.5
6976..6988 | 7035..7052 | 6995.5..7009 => -0.01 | 34.3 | 33.4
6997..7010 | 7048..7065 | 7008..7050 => 0.03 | 34.2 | 32.9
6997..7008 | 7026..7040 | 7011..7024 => 0.00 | 34.4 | 31.7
